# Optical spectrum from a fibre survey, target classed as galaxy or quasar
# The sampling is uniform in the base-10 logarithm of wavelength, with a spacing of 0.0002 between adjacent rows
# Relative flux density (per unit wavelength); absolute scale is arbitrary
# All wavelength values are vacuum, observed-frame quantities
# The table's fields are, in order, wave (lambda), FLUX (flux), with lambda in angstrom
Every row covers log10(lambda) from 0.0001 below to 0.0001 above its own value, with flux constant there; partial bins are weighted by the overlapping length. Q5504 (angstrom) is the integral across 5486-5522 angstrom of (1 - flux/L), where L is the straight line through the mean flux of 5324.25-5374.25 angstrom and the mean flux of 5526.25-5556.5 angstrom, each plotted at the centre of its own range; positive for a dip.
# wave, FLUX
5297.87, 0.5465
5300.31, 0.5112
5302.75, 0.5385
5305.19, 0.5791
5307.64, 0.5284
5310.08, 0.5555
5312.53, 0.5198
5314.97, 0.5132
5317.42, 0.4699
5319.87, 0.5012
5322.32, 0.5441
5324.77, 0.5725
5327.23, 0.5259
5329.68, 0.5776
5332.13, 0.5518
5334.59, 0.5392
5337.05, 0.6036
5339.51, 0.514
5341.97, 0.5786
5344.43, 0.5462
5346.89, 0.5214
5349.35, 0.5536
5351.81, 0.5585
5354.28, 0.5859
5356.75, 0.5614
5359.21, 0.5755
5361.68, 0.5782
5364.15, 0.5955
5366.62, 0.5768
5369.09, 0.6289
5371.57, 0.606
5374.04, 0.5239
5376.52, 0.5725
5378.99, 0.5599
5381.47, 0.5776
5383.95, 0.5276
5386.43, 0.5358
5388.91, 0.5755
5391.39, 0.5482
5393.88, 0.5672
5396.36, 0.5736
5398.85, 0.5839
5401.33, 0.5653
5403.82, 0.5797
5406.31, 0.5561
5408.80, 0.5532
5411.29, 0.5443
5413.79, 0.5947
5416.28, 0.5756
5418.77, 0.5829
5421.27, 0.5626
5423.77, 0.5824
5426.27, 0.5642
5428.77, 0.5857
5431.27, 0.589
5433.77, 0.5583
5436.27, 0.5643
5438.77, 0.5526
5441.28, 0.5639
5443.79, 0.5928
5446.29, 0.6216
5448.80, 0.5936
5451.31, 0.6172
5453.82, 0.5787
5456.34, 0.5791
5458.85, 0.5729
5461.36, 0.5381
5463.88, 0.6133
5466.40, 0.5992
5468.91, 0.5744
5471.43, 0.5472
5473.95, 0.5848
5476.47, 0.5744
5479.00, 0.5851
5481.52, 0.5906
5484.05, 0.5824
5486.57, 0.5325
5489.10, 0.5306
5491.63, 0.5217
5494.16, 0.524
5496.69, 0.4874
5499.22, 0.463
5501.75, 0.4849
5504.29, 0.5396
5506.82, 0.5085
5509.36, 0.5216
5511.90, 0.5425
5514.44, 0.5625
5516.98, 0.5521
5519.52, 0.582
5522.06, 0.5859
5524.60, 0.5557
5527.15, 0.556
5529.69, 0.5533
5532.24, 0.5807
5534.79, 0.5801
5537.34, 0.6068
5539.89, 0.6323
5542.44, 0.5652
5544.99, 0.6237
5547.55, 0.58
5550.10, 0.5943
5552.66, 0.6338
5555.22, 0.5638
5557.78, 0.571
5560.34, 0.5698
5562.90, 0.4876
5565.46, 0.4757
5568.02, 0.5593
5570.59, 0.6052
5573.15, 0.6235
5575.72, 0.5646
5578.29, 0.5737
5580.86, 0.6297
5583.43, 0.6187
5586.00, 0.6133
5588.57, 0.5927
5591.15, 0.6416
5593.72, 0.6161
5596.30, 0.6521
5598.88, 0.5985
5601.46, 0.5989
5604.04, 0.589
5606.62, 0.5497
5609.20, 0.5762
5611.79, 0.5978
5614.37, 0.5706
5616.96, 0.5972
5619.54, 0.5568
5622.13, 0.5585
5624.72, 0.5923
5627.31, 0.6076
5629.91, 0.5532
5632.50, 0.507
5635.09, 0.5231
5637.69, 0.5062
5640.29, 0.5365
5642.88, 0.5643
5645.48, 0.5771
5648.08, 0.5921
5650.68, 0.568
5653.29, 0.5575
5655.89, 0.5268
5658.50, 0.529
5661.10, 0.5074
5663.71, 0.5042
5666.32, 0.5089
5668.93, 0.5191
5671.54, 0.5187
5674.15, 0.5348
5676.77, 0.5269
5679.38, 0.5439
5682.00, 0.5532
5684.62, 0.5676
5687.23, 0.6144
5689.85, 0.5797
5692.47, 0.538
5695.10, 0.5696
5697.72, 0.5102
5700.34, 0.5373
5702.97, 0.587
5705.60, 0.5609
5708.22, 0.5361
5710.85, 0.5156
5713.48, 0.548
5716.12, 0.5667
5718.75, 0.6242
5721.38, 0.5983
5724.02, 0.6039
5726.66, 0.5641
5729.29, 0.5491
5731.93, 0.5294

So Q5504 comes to 3.57 angstrom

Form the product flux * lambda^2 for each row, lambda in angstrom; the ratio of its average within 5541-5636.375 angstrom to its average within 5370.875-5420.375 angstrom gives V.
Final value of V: 1.1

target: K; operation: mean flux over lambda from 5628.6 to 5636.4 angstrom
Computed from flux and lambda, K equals 0.527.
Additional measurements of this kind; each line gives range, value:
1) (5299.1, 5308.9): 0.54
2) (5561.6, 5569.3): 0.508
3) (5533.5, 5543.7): 0.596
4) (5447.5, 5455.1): 0.596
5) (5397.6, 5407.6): 0.571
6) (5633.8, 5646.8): 0.542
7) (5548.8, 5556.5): 0.597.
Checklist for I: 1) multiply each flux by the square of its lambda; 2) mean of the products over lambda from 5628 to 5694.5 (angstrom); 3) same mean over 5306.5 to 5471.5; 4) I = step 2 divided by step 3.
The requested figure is 1.1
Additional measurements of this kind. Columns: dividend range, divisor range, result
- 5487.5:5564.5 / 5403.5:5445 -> 1.01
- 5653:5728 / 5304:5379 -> 1.12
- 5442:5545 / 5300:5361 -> 1.10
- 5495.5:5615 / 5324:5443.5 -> 1.08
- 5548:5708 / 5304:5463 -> 1.09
